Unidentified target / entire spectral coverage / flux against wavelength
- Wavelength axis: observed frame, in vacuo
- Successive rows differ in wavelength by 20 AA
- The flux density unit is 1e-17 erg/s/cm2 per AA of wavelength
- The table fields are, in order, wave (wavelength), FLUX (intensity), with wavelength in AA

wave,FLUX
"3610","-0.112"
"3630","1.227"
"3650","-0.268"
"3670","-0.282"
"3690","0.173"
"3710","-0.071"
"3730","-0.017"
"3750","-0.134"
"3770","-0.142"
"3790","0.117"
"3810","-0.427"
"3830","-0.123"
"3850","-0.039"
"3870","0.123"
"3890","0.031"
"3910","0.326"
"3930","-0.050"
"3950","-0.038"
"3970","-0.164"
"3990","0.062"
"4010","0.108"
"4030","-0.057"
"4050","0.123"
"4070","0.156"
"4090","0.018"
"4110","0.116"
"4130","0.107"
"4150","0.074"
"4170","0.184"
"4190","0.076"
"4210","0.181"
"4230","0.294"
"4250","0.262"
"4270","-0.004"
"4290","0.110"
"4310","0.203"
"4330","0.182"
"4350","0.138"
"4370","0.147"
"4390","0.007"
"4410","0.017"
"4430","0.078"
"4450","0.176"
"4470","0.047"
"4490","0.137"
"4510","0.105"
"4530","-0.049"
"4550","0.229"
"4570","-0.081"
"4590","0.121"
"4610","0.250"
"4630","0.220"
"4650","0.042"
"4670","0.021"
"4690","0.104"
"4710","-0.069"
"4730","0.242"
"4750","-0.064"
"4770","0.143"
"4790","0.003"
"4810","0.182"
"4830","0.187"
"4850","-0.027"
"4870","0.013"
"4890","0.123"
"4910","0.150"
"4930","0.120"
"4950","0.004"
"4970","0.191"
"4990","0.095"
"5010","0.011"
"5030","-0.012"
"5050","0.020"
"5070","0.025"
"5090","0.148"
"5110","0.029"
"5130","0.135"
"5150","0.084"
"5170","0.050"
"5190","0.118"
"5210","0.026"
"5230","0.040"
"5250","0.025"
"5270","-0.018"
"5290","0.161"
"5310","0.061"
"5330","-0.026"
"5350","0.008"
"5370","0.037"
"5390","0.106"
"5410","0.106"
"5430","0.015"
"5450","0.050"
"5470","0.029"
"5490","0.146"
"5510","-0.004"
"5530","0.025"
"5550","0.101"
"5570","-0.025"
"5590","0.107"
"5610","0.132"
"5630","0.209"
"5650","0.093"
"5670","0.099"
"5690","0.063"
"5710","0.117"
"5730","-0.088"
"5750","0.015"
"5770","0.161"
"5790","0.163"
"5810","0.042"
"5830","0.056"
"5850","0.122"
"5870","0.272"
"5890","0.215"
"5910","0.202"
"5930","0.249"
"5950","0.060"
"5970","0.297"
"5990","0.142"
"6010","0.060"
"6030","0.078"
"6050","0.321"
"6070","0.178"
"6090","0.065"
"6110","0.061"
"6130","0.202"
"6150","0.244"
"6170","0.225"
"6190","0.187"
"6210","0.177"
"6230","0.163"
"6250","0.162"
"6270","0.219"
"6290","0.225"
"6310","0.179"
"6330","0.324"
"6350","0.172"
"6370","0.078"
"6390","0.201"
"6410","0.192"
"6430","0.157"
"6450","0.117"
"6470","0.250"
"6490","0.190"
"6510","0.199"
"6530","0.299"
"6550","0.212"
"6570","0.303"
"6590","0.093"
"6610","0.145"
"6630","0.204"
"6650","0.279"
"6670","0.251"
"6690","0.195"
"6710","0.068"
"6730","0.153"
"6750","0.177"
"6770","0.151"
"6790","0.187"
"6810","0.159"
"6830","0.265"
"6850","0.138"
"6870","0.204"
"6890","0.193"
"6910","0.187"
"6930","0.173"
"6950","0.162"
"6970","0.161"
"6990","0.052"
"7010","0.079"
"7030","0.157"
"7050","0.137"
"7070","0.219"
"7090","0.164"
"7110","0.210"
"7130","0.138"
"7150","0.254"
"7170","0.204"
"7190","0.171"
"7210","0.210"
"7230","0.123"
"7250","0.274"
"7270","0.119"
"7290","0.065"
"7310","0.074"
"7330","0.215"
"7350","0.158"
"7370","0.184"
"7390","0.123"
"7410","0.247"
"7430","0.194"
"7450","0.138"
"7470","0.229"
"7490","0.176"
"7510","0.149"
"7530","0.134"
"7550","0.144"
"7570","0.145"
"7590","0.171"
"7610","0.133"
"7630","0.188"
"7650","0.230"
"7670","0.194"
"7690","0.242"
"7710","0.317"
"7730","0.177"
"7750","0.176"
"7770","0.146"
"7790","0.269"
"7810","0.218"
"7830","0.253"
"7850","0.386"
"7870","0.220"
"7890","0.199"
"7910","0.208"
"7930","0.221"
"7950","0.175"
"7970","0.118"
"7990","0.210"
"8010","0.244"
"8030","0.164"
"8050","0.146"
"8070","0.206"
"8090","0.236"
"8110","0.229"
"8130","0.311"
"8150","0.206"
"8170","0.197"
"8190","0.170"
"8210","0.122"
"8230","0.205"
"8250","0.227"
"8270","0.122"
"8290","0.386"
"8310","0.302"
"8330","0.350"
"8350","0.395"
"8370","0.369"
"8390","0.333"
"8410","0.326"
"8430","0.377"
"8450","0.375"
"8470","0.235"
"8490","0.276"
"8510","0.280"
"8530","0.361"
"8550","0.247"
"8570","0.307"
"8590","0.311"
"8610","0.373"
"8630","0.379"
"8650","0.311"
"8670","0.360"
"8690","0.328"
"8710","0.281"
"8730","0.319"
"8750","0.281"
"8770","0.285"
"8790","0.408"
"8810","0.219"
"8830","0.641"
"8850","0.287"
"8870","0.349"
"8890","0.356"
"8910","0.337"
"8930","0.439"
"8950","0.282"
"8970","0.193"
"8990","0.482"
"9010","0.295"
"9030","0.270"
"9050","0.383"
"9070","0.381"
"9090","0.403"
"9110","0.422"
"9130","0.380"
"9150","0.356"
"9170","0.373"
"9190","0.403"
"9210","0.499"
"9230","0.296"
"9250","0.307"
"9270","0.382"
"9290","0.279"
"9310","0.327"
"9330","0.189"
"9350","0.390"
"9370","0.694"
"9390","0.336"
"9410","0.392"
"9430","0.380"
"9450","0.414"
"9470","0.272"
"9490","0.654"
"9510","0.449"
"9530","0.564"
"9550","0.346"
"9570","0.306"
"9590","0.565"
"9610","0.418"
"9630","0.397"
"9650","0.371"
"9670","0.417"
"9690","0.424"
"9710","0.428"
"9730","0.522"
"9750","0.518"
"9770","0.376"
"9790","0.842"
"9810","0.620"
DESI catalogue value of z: 1.082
